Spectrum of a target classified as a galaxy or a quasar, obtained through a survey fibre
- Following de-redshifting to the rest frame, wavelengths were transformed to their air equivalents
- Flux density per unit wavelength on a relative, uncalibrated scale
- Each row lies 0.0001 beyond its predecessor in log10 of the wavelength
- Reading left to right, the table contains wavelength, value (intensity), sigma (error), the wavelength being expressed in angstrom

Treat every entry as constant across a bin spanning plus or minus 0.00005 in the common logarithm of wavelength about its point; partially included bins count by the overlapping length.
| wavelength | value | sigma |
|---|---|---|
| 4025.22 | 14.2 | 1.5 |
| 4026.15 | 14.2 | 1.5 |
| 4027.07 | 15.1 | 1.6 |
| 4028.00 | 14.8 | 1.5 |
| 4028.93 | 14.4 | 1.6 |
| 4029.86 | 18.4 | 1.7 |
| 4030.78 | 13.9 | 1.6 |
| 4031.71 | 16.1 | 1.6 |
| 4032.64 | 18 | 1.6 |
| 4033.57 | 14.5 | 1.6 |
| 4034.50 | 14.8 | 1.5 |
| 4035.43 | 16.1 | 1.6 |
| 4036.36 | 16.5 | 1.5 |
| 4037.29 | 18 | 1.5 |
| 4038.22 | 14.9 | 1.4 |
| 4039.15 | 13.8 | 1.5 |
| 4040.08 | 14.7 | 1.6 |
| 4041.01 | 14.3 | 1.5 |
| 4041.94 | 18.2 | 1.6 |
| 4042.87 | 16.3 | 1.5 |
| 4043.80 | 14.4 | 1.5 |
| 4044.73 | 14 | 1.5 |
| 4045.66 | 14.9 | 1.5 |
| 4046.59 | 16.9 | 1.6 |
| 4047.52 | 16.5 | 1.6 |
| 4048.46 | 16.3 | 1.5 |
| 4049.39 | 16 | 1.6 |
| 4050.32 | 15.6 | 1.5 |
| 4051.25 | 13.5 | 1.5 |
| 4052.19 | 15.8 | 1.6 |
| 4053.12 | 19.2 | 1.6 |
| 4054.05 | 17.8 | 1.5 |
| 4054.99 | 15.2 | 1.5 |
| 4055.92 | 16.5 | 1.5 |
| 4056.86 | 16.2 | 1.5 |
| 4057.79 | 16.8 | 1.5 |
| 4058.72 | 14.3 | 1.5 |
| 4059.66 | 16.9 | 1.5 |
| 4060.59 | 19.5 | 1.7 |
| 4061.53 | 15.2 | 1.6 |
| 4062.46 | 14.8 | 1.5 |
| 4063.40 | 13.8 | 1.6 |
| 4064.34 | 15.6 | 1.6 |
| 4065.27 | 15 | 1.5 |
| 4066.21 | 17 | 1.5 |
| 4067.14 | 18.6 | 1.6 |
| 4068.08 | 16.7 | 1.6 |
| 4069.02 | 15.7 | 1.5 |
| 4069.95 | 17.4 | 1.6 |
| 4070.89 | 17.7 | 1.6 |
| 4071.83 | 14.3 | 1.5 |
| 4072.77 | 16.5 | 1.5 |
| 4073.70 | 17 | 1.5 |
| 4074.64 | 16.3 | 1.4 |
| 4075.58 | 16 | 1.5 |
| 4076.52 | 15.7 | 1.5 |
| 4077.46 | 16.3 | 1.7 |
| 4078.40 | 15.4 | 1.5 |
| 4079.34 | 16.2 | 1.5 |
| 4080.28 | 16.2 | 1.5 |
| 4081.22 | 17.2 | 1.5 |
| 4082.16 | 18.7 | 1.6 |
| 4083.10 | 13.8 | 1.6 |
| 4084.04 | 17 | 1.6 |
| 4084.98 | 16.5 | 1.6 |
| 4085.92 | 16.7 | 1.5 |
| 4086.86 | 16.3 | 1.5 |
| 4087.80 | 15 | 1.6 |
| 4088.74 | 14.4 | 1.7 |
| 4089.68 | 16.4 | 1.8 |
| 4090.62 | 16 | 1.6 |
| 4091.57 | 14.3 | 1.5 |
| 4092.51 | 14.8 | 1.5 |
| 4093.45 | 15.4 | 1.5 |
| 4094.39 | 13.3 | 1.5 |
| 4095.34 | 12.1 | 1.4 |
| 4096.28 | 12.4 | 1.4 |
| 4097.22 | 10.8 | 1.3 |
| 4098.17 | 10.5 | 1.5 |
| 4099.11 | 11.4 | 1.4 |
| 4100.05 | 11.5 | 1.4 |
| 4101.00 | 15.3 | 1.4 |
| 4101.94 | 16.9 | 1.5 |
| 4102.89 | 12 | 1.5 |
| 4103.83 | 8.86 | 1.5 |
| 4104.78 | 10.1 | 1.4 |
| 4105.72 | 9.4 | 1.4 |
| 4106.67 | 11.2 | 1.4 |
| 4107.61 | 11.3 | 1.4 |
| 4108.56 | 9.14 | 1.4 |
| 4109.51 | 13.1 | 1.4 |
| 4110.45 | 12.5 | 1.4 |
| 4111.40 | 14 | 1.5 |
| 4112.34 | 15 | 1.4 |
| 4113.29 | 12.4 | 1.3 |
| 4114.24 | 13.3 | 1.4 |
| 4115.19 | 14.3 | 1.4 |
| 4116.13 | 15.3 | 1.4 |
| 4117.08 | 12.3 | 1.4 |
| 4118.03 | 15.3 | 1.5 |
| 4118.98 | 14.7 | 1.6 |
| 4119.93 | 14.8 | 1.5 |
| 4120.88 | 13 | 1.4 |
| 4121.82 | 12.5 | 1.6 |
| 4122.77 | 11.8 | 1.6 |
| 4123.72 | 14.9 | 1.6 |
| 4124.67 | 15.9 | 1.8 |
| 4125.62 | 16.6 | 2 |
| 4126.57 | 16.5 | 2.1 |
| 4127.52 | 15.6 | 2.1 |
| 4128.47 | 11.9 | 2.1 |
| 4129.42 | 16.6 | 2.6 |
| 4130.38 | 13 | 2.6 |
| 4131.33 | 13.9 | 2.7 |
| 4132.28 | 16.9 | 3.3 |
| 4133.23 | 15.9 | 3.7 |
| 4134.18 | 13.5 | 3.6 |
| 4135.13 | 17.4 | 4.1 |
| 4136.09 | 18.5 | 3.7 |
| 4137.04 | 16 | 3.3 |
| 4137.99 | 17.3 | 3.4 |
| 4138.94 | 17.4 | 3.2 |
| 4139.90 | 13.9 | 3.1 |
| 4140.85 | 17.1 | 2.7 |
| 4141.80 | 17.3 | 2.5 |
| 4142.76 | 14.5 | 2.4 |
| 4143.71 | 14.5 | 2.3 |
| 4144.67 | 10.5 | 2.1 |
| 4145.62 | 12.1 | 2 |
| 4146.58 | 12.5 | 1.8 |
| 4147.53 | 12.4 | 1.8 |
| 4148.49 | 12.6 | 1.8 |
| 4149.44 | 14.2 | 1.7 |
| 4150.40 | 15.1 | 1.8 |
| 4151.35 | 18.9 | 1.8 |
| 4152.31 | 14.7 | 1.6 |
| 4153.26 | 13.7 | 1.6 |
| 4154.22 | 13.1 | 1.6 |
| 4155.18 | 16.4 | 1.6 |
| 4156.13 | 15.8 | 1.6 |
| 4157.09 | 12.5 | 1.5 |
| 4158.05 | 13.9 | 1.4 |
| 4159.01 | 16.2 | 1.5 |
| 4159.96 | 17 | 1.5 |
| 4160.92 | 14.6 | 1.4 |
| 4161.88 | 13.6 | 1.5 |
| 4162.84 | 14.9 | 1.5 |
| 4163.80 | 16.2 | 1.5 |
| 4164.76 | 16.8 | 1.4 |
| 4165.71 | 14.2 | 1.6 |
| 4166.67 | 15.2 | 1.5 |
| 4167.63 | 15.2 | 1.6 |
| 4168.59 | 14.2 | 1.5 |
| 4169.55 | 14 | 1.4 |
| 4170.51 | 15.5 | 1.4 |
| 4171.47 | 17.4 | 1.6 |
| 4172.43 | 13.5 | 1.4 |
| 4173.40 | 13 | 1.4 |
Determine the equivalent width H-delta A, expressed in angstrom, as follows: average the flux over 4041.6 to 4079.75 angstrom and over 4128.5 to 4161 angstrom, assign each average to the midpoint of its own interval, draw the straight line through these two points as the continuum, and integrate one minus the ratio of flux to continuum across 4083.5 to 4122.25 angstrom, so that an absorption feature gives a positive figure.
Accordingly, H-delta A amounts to 5.2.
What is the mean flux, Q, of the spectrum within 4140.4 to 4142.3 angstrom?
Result 17.2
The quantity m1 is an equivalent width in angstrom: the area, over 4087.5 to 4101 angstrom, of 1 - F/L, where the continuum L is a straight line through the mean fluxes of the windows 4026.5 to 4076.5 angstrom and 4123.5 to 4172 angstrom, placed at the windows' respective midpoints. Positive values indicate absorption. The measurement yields 1.8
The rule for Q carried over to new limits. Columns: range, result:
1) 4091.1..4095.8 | 14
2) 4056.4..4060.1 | 16.1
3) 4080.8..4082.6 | 18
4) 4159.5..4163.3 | 15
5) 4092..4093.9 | 15.1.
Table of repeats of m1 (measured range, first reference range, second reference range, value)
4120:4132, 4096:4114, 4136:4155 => -0.9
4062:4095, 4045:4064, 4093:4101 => -4.7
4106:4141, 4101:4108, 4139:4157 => -4.1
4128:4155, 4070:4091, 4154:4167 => 0.9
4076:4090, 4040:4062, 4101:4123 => -1.7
